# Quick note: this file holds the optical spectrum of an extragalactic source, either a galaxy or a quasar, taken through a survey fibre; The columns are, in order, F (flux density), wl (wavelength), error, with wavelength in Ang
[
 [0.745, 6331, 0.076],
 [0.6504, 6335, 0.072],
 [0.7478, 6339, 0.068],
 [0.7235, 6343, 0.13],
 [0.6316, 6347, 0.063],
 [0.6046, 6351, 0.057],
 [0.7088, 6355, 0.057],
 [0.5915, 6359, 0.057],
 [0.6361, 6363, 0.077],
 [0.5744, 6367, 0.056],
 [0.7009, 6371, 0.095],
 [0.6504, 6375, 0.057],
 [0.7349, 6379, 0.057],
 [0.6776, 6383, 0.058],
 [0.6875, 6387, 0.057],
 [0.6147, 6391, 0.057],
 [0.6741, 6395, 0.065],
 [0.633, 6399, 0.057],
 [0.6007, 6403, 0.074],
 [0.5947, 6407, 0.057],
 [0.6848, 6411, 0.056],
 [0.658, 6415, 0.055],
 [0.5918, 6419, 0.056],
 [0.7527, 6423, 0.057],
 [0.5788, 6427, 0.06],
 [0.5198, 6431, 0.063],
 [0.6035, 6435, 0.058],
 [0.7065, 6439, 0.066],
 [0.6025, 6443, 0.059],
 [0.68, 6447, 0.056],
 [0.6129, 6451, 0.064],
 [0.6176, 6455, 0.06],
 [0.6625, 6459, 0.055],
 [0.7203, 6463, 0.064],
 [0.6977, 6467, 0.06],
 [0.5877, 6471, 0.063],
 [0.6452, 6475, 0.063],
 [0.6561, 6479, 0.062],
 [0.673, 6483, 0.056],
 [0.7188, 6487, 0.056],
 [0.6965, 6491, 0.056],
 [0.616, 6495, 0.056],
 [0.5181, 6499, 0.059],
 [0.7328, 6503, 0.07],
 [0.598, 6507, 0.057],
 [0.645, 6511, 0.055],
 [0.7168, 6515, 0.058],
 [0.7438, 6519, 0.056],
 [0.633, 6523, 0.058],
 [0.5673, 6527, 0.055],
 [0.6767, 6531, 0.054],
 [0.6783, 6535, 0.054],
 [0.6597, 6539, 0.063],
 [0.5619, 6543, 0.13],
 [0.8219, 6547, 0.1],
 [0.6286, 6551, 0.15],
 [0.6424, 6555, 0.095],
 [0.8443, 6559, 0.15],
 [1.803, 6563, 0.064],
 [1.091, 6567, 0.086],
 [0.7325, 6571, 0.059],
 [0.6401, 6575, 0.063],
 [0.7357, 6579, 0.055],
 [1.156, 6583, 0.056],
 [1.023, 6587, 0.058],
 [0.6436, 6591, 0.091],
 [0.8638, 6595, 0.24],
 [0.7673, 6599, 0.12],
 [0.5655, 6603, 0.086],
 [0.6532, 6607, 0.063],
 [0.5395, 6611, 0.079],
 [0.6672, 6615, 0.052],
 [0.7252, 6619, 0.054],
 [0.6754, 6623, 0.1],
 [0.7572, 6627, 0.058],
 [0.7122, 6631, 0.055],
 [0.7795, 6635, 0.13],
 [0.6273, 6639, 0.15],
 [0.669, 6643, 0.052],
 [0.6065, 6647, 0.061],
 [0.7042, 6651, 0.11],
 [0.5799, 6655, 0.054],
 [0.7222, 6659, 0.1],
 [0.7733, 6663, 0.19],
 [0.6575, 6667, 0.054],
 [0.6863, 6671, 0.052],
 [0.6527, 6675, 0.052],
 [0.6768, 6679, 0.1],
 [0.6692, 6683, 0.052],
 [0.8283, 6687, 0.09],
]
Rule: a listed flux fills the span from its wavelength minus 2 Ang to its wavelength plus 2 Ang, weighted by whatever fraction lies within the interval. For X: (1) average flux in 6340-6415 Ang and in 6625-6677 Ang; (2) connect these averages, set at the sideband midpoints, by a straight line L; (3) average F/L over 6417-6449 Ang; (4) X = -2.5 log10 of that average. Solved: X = 0.05 mag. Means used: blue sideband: 0.653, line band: 0.629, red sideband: 0.687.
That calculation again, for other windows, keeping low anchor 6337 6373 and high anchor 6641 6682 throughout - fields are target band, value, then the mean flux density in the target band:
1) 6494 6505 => 0.071 mag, 0.623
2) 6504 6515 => 0.027 mag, 0.649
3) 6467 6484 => 0.030 mag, 0.645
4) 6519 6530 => 0.055 mag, 0.633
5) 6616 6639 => -0.074 mag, 0.718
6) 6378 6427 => 0.010 mag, 0.654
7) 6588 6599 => -0.167 mag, 0.781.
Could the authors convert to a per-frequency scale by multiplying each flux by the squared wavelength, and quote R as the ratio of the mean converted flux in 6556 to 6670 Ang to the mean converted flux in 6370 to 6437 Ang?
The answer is 1.28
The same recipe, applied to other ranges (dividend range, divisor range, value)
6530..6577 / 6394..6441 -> 1.35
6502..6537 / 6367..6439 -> 1.07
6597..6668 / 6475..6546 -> 1.07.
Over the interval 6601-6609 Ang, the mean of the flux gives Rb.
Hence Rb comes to 0.609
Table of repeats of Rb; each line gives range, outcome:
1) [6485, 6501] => 0.637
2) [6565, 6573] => 0.912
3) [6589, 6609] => 0.699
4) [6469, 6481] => 0.63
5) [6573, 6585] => 0.844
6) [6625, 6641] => 0.719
